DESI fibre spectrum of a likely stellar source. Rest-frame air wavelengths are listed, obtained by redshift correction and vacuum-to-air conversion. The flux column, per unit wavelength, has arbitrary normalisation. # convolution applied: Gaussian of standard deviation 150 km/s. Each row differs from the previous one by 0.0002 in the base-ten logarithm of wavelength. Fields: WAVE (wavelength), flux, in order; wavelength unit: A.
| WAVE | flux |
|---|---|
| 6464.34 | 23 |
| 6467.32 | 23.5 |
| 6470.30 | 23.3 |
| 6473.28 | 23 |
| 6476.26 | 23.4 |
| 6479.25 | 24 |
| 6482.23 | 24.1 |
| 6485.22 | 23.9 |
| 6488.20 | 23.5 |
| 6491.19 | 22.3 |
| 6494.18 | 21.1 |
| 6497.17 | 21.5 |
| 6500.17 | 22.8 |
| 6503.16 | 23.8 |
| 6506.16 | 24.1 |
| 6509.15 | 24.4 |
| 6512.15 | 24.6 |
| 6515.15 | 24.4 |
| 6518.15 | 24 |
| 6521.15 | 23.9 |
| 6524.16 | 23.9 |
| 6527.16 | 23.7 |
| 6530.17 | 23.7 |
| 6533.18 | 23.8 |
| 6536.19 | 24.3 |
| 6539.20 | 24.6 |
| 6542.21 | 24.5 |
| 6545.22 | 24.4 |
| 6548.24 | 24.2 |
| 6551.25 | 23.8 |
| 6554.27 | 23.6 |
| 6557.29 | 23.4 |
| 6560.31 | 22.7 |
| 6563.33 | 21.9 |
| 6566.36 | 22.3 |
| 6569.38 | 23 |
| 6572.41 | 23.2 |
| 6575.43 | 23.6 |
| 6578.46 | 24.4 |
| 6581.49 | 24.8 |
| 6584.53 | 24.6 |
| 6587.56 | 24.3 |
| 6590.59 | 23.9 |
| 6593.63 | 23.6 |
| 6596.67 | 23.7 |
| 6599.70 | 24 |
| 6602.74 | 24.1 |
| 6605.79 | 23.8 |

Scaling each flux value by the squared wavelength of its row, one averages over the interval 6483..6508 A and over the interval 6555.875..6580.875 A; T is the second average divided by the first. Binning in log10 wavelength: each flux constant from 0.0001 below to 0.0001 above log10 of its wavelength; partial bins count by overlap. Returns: 1.03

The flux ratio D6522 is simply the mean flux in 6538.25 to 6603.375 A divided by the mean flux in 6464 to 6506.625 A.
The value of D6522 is 1.03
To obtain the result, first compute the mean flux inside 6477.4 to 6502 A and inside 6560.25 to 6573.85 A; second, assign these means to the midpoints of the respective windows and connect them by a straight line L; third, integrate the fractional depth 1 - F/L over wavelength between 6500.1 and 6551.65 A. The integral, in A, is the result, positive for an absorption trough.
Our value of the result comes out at -3.0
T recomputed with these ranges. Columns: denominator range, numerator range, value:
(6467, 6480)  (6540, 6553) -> 1.06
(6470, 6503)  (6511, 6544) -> 1.06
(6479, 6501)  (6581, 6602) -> 1.09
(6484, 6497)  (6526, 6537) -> 1.07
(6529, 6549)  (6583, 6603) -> 1.01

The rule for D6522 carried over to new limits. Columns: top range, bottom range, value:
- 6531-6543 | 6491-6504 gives 1.09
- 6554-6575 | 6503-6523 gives 0.95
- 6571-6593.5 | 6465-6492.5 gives 1.03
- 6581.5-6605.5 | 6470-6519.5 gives 1.03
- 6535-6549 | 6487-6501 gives 1.10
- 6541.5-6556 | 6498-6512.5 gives 1.01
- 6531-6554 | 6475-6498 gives 1.05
